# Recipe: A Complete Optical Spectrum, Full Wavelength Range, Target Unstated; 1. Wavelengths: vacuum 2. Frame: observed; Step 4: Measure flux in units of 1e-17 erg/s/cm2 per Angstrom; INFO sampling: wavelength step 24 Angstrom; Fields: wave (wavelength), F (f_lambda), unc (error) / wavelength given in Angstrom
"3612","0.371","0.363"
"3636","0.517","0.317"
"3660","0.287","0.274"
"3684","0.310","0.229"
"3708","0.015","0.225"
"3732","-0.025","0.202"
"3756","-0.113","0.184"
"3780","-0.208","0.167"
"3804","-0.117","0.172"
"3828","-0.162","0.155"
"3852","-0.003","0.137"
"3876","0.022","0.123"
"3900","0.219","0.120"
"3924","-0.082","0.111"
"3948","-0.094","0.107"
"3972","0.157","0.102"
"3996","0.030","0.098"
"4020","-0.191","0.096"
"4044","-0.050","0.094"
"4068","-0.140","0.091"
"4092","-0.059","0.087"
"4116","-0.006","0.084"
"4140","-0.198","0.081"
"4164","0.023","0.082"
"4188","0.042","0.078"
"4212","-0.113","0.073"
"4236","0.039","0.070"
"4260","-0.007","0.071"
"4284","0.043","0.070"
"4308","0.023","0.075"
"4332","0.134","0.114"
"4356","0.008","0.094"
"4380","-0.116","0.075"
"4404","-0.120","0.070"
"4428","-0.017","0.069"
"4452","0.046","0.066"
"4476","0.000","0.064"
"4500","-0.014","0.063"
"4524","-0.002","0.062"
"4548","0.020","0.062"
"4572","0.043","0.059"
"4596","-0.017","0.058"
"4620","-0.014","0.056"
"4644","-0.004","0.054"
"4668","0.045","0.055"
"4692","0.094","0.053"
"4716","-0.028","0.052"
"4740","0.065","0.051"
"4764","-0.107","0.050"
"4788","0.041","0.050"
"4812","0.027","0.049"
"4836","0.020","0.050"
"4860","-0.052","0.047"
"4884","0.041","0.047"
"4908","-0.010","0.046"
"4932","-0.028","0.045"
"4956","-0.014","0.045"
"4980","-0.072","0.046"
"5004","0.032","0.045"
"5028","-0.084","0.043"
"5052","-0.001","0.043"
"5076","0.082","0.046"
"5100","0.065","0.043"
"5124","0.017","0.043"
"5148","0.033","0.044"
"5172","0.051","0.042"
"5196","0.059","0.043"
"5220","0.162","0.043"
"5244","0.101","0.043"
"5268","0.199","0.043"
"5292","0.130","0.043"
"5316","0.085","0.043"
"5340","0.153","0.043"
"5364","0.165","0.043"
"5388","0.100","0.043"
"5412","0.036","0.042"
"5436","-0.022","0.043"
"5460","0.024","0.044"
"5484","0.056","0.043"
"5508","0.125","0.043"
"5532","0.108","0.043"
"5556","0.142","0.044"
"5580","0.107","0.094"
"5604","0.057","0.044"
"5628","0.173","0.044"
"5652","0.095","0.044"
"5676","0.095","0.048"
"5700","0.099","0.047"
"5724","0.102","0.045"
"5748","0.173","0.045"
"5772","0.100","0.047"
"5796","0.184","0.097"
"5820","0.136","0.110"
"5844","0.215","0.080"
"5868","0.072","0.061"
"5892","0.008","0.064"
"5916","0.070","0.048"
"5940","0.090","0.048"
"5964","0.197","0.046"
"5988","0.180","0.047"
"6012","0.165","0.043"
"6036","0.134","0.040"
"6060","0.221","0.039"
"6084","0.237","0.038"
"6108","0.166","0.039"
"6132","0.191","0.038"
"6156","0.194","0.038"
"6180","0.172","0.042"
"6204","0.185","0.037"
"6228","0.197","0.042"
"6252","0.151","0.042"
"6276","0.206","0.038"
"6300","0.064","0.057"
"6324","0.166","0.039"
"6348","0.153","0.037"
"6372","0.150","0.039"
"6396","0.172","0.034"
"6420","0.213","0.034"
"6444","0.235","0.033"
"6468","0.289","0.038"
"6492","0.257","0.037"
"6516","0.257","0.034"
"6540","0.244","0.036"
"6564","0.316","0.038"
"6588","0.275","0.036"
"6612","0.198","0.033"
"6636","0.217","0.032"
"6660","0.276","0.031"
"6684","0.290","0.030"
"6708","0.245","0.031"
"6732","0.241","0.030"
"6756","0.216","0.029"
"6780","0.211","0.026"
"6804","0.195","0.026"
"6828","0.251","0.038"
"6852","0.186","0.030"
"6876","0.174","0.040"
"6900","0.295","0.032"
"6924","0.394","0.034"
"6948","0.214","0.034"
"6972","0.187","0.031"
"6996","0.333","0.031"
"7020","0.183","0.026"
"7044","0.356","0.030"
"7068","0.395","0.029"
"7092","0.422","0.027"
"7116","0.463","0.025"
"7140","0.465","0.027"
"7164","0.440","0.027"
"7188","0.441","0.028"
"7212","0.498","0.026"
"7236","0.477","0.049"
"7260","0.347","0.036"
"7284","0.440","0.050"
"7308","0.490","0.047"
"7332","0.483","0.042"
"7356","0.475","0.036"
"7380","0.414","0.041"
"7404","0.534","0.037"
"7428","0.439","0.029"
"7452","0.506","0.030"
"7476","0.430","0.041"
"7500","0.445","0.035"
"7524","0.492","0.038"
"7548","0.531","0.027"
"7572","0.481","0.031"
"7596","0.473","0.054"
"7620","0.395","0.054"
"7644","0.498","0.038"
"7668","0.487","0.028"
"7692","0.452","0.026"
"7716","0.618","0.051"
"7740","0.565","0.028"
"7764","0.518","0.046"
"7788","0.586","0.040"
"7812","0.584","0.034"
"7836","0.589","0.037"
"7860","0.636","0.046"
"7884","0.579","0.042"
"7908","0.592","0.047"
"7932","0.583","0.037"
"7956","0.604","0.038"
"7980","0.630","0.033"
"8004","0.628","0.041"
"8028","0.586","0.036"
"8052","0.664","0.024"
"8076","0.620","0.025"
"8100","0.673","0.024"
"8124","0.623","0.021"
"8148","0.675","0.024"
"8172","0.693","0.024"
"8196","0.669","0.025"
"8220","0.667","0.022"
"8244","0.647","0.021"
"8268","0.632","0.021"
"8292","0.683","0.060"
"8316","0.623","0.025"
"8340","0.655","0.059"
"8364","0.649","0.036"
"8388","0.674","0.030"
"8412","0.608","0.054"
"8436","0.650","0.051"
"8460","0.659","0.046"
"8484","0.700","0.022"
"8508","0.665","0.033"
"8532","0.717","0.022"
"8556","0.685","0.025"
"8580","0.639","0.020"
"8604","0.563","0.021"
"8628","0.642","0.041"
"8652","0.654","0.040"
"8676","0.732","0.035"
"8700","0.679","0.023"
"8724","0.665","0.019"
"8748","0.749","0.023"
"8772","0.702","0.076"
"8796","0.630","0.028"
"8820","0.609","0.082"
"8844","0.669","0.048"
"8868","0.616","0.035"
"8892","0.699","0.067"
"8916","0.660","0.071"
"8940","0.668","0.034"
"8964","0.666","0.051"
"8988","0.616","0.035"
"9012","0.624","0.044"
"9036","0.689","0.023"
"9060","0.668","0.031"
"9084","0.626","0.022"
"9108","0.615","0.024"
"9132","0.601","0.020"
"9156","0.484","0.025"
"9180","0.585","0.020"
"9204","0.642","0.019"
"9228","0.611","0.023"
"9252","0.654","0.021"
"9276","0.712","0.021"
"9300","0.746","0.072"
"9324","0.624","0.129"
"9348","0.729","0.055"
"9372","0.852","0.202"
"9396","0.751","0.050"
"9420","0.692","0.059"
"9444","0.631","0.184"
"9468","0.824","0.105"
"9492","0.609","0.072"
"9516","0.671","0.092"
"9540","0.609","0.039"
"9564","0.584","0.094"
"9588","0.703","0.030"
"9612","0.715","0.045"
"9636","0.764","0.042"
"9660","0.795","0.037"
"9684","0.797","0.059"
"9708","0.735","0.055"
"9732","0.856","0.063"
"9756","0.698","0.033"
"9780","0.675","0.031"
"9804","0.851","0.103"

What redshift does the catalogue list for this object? 0.769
